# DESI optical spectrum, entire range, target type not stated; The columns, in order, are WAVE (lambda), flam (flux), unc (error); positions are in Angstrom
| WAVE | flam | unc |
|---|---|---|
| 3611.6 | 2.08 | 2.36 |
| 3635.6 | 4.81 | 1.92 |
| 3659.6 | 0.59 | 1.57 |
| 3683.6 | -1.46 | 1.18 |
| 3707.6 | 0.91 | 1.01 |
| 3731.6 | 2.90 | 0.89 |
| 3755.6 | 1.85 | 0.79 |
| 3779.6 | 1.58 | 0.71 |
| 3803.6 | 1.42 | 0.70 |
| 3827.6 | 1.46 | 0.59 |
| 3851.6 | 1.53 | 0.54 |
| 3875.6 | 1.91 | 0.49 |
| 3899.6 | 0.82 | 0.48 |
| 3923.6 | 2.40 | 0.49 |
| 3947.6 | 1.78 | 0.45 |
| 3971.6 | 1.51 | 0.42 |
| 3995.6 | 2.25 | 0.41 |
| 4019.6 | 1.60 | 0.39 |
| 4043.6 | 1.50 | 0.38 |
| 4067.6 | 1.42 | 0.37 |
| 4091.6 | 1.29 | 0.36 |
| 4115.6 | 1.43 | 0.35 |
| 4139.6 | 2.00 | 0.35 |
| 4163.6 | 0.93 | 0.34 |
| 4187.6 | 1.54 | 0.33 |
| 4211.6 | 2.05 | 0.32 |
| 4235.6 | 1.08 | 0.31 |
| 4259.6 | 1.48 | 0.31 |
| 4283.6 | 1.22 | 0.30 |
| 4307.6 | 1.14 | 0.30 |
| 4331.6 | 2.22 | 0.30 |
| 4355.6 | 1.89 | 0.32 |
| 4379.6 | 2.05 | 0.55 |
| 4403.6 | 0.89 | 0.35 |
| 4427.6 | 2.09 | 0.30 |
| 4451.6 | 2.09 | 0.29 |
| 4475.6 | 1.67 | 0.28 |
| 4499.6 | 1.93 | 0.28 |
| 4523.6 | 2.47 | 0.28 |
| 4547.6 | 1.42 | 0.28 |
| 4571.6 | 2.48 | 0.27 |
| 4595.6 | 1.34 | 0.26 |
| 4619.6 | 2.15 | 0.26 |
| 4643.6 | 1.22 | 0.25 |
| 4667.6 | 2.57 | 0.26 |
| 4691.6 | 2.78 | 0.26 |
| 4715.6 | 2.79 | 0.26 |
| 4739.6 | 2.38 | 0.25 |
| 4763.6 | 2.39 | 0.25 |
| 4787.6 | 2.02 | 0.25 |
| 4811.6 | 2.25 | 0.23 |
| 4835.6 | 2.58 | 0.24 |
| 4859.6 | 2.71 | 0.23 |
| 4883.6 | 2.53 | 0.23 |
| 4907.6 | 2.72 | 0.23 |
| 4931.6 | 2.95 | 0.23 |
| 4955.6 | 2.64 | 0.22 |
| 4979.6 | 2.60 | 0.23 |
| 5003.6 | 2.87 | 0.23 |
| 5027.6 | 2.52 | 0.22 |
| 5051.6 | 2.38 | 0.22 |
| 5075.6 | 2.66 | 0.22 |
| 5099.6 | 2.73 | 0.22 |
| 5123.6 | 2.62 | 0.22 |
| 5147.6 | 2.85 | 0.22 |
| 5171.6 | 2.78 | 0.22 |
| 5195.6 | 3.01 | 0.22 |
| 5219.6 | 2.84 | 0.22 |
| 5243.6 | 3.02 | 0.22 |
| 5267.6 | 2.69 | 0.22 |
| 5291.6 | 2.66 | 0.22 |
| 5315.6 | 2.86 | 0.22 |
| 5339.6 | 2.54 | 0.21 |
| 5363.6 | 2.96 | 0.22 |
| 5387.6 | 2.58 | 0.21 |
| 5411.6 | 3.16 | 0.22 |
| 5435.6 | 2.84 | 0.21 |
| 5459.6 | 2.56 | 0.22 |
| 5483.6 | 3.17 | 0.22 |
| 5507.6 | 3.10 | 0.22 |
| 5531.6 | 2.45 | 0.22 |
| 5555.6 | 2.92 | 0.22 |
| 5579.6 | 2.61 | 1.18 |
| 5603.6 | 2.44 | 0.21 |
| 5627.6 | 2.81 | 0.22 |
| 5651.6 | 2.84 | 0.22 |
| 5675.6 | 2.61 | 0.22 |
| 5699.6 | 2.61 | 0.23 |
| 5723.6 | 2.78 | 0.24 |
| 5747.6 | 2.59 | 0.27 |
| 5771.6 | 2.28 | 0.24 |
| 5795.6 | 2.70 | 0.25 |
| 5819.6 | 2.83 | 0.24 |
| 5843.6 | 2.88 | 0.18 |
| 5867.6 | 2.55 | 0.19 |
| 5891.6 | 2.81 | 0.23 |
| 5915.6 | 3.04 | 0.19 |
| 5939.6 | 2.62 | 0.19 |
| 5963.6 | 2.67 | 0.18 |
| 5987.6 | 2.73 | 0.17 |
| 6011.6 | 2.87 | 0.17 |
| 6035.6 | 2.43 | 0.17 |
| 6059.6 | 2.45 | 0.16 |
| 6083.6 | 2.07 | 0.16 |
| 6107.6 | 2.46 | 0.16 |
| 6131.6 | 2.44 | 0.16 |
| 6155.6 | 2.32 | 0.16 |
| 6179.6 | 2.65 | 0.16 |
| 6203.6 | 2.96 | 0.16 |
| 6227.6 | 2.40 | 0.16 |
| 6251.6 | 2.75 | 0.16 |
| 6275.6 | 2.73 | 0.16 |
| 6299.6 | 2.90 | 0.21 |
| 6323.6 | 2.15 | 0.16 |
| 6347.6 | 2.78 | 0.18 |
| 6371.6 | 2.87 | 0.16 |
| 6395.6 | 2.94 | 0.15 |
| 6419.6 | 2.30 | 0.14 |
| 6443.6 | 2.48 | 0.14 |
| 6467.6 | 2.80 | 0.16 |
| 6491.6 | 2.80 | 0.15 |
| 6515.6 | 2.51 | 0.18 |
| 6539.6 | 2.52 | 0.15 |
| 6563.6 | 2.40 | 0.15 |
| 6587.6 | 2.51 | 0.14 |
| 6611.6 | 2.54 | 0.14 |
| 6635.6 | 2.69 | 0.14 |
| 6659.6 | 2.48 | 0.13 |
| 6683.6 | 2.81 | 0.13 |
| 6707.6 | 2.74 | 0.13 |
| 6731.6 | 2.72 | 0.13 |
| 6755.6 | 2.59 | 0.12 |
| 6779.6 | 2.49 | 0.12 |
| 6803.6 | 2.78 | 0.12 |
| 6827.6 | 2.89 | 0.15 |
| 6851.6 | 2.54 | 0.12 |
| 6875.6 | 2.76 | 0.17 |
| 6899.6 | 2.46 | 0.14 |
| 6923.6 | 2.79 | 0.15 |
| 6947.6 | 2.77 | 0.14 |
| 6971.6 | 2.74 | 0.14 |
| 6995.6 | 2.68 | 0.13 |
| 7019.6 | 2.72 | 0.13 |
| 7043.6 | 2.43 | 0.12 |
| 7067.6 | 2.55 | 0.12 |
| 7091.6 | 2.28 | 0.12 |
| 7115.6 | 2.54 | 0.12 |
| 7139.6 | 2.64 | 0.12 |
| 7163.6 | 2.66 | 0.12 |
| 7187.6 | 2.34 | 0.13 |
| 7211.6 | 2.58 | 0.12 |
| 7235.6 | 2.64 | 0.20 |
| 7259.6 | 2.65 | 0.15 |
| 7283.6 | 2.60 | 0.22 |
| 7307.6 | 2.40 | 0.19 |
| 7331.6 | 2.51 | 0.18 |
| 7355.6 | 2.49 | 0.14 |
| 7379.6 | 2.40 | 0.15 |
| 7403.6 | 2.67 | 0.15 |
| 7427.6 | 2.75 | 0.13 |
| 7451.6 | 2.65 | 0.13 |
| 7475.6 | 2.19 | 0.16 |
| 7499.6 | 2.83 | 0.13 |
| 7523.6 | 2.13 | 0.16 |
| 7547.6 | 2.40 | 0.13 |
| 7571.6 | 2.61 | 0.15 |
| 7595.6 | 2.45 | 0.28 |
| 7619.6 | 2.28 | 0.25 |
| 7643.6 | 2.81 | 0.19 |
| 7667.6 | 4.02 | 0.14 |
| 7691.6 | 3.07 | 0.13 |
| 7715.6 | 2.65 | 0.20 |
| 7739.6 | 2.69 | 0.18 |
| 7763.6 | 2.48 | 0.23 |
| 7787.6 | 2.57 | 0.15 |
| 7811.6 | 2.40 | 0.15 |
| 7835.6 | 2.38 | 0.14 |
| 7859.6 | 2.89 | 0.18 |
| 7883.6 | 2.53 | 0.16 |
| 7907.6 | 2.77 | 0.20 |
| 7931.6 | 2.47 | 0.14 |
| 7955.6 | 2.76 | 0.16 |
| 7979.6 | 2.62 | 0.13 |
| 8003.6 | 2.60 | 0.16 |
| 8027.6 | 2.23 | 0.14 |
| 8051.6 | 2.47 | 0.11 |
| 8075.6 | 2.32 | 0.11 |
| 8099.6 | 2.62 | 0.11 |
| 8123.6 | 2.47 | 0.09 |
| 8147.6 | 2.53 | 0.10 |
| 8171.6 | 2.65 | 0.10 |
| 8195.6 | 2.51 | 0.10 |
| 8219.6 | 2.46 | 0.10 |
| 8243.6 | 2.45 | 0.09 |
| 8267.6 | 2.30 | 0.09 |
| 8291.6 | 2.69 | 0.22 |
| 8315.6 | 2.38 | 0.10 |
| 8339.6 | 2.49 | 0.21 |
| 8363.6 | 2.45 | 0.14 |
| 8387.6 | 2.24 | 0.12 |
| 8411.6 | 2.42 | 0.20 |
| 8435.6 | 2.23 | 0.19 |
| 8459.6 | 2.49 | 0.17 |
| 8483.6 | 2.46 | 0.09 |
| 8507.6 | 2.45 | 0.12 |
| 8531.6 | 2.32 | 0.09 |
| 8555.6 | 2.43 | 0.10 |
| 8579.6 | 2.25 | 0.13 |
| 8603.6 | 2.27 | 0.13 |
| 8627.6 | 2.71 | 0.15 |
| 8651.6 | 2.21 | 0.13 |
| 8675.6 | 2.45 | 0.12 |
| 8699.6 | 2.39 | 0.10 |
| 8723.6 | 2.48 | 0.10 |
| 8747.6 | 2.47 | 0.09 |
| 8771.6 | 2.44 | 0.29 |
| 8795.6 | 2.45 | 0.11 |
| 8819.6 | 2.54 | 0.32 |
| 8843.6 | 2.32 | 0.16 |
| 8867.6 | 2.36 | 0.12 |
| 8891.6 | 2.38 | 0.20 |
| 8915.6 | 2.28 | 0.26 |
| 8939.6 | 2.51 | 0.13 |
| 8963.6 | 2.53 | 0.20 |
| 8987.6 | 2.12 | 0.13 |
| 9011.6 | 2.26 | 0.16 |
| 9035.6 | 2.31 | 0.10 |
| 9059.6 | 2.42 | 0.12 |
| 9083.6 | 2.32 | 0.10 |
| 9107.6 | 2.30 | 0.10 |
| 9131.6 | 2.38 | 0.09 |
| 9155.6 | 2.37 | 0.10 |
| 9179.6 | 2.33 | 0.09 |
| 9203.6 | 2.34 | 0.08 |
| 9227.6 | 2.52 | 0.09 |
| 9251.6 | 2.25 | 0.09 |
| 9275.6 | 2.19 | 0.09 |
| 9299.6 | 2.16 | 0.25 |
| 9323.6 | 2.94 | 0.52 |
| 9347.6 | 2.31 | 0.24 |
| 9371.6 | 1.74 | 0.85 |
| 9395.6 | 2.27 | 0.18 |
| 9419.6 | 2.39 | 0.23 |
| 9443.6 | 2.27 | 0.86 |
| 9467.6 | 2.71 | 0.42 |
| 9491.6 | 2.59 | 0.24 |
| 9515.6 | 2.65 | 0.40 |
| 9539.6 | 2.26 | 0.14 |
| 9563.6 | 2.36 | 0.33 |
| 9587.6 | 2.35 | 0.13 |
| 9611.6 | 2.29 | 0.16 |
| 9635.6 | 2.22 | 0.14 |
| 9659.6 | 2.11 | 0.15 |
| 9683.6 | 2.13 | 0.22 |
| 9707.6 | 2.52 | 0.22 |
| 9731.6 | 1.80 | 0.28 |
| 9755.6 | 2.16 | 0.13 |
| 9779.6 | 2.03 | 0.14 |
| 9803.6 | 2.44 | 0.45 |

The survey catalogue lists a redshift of 0.169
